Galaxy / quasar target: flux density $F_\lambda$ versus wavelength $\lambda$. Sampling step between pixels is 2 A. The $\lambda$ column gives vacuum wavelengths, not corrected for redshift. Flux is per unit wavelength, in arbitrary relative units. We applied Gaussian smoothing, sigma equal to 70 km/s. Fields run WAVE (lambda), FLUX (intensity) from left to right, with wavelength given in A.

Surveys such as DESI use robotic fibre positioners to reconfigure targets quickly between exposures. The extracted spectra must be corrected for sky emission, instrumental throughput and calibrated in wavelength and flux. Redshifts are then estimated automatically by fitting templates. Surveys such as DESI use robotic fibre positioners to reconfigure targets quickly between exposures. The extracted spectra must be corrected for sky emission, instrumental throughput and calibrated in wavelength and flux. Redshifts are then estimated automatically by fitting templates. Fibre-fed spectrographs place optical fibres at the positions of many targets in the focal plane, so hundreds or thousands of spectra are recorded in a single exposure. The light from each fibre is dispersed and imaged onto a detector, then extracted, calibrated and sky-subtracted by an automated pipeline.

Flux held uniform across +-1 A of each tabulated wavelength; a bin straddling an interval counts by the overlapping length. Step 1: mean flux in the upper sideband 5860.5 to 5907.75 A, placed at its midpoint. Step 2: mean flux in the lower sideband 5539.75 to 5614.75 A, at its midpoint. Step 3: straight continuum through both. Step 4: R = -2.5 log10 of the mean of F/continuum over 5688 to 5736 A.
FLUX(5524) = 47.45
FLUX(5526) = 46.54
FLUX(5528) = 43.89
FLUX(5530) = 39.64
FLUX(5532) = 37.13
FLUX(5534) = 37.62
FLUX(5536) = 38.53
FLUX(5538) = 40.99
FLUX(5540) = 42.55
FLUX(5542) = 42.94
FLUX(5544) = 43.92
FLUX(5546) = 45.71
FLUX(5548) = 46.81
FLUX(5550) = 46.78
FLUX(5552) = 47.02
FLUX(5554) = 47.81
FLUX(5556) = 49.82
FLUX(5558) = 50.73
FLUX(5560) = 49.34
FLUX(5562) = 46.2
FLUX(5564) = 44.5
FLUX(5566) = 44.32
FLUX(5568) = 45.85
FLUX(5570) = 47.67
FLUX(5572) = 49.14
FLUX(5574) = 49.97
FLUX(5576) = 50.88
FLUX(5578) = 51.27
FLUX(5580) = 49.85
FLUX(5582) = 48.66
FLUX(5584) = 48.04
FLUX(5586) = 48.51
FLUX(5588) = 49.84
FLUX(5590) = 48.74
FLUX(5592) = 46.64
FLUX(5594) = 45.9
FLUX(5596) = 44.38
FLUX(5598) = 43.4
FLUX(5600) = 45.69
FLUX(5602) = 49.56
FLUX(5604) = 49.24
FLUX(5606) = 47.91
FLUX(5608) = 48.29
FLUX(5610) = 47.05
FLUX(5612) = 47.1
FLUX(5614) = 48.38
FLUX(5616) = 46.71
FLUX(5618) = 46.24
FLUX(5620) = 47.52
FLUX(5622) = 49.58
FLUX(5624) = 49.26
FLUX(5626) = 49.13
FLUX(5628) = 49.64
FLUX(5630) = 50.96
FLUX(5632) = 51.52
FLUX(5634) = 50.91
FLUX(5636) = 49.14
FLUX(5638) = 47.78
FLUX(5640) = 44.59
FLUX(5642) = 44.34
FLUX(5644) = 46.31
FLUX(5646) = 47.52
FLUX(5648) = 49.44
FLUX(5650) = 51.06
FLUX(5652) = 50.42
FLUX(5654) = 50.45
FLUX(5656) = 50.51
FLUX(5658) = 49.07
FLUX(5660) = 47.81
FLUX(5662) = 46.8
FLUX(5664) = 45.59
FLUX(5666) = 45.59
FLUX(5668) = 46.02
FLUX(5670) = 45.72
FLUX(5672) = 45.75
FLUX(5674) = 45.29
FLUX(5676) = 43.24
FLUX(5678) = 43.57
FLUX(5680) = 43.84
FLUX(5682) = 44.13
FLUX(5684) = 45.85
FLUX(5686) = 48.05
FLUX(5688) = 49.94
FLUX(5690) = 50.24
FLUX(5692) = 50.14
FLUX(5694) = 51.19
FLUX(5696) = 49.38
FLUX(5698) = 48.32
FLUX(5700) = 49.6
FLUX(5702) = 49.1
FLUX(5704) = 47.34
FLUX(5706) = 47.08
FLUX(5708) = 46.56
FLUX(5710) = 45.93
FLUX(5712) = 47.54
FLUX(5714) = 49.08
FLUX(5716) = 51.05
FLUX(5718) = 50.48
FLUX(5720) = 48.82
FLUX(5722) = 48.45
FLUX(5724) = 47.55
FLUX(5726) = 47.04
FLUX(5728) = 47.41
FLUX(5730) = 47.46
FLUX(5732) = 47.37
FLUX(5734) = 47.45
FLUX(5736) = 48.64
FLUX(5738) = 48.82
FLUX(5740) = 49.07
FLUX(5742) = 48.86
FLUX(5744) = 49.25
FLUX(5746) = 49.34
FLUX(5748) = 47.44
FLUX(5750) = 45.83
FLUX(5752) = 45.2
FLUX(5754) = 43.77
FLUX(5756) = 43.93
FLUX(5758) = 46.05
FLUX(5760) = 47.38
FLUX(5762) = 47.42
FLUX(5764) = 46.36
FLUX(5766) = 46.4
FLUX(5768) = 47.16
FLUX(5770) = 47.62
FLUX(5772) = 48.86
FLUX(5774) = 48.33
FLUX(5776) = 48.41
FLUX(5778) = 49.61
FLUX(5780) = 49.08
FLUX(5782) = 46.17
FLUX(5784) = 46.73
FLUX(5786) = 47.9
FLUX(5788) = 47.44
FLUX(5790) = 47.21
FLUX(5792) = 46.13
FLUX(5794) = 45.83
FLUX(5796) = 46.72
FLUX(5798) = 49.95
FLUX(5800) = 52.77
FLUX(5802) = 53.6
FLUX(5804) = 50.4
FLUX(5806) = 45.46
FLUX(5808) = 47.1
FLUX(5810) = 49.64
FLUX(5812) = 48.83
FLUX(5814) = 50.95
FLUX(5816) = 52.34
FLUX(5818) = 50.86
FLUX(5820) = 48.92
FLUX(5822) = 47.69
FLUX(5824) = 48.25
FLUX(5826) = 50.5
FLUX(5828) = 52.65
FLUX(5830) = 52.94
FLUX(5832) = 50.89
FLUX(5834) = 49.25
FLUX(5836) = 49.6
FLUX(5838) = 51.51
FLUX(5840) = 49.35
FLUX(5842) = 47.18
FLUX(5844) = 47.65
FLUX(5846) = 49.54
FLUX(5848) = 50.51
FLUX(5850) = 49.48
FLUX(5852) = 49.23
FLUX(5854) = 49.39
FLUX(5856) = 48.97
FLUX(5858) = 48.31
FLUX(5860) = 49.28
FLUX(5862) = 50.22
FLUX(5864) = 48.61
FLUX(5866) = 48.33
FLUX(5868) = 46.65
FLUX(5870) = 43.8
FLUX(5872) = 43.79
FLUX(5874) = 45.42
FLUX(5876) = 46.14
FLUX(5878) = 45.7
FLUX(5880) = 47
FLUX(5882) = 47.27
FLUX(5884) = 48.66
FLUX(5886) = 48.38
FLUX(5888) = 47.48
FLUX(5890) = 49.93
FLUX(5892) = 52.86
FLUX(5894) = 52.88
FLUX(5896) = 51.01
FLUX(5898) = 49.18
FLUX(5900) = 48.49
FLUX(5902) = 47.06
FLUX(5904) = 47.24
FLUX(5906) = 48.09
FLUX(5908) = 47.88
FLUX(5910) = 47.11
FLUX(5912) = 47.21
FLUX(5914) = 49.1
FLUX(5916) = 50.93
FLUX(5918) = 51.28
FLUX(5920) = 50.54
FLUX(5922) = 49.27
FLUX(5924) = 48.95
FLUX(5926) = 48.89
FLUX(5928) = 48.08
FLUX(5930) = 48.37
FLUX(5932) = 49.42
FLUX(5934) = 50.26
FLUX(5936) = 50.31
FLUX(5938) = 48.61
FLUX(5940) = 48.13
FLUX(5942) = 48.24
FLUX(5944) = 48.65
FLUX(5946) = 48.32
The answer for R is -0.018 mag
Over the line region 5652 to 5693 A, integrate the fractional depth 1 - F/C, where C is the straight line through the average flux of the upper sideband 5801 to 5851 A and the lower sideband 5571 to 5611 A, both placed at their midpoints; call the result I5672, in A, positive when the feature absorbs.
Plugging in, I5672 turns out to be 1.48 A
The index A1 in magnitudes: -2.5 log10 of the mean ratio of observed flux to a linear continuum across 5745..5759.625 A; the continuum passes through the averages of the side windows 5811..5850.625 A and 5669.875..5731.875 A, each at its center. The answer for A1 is 0.06 mag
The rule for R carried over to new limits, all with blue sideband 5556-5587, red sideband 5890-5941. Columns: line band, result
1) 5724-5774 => 0.04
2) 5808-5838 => -0.03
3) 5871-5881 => 0.08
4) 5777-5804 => 0.01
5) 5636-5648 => 0.04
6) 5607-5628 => 0.01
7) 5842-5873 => 0.02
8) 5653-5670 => 0.02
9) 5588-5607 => 0.03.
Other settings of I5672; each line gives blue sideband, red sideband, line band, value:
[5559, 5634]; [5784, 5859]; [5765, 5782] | 0.3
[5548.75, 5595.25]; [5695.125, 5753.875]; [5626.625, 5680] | 0.5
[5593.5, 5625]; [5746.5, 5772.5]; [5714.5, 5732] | -0.7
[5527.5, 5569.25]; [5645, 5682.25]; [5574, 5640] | -3.8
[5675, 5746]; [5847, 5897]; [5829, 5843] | -0.5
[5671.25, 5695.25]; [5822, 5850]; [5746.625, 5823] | 1.4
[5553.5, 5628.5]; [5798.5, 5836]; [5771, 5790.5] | 0.7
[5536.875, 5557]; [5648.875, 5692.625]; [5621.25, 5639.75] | -1.2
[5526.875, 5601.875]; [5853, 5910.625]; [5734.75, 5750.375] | -0.4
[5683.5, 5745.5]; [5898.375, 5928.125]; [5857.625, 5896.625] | 0.5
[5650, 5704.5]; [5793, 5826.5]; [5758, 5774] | 0.5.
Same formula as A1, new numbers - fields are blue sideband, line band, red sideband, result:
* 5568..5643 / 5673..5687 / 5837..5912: 0.08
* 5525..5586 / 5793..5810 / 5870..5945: -0.03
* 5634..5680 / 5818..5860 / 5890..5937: -0.02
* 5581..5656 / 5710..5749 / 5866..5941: 0.00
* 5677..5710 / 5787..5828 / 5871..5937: -0.02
